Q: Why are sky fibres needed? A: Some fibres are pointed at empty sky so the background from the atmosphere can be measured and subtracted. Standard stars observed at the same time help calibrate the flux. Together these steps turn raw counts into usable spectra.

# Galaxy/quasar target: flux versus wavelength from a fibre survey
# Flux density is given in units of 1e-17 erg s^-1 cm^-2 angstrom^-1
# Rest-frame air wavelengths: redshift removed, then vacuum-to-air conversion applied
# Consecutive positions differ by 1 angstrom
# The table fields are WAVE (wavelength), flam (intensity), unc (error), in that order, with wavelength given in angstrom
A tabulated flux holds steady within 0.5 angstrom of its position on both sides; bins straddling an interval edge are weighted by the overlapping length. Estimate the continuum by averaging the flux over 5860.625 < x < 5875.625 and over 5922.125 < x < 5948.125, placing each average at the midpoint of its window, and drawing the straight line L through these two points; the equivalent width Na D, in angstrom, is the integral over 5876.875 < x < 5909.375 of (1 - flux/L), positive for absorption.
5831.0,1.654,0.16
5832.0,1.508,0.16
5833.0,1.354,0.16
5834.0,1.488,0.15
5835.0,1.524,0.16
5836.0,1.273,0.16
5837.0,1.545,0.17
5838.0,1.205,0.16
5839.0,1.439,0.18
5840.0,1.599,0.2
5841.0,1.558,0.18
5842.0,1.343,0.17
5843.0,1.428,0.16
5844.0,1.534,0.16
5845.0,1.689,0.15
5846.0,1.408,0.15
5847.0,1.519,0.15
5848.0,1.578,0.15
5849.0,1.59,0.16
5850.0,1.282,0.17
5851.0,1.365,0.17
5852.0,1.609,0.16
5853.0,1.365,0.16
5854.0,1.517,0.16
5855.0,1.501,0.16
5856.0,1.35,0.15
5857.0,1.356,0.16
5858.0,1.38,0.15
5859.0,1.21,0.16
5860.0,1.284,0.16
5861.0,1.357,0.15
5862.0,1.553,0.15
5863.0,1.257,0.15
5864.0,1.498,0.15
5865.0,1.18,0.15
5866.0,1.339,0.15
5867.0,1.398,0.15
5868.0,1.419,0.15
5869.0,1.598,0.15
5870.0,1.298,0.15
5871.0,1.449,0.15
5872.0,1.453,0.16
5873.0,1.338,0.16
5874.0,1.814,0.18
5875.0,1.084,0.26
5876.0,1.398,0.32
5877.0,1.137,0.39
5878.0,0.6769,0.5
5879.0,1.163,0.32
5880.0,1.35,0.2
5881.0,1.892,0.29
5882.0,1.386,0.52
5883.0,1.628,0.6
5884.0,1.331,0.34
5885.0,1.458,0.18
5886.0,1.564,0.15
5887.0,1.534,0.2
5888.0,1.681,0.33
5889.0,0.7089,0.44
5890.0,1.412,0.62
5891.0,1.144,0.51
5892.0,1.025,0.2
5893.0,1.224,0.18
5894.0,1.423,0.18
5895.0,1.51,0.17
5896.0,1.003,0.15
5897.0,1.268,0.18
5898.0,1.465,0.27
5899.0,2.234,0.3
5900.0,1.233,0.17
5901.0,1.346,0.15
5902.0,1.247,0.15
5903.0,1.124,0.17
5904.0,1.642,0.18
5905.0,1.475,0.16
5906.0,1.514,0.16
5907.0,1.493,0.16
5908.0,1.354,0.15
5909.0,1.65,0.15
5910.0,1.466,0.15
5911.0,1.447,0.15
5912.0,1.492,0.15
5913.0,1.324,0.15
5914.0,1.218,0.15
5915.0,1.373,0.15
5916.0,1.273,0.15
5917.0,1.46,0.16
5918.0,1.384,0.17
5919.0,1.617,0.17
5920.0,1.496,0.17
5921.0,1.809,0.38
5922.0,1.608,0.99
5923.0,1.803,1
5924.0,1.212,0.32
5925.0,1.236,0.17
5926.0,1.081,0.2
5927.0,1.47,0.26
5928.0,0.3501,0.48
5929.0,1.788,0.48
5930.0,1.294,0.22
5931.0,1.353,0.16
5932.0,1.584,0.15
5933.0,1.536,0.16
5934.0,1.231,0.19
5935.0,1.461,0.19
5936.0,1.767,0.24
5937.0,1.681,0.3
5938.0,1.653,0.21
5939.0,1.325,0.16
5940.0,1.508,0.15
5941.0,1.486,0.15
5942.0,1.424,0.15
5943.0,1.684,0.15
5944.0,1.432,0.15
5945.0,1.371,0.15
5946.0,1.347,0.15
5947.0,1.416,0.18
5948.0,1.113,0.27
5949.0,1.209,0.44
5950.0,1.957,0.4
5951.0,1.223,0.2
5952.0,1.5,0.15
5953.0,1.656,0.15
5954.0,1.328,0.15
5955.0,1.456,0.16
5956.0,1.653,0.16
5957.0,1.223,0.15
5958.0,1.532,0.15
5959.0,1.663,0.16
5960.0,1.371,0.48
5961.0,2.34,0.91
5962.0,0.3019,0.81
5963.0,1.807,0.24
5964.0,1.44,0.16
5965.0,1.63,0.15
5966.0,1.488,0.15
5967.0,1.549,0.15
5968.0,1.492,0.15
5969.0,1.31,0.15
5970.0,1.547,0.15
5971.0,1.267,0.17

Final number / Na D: 0.8 angstrom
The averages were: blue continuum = 1.4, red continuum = 1.42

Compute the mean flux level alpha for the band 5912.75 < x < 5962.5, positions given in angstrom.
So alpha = 1.43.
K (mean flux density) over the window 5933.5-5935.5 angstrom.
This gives 1.35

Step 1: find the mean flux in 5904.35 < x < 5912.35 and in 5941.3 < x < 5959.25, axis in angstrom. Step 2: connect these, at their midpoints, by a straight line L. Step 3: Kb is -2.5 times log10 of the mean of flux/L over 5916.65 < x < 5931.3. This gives 0.059 mag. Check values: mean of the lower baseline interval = 1.49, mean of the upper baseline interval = 1.45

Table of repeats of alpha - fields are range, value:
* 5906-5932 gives 1.41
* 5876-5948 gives 1.4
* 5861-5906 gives 1.37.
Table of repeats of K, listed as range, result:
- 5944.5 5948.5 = 1.31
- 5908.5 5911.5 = 1.52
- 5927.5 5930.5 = 1.14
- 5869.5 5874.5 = 1.47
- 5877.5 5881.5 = 1.27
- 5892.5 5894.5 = 1.32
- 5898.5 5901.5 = 1.6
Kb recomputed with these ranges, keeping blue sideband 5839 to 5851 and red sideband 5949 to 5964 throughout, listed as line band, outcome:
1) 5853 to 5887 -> 0.082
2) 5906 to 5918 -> 0.056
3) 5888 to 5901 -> 0.133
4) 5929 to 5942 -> -0.006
